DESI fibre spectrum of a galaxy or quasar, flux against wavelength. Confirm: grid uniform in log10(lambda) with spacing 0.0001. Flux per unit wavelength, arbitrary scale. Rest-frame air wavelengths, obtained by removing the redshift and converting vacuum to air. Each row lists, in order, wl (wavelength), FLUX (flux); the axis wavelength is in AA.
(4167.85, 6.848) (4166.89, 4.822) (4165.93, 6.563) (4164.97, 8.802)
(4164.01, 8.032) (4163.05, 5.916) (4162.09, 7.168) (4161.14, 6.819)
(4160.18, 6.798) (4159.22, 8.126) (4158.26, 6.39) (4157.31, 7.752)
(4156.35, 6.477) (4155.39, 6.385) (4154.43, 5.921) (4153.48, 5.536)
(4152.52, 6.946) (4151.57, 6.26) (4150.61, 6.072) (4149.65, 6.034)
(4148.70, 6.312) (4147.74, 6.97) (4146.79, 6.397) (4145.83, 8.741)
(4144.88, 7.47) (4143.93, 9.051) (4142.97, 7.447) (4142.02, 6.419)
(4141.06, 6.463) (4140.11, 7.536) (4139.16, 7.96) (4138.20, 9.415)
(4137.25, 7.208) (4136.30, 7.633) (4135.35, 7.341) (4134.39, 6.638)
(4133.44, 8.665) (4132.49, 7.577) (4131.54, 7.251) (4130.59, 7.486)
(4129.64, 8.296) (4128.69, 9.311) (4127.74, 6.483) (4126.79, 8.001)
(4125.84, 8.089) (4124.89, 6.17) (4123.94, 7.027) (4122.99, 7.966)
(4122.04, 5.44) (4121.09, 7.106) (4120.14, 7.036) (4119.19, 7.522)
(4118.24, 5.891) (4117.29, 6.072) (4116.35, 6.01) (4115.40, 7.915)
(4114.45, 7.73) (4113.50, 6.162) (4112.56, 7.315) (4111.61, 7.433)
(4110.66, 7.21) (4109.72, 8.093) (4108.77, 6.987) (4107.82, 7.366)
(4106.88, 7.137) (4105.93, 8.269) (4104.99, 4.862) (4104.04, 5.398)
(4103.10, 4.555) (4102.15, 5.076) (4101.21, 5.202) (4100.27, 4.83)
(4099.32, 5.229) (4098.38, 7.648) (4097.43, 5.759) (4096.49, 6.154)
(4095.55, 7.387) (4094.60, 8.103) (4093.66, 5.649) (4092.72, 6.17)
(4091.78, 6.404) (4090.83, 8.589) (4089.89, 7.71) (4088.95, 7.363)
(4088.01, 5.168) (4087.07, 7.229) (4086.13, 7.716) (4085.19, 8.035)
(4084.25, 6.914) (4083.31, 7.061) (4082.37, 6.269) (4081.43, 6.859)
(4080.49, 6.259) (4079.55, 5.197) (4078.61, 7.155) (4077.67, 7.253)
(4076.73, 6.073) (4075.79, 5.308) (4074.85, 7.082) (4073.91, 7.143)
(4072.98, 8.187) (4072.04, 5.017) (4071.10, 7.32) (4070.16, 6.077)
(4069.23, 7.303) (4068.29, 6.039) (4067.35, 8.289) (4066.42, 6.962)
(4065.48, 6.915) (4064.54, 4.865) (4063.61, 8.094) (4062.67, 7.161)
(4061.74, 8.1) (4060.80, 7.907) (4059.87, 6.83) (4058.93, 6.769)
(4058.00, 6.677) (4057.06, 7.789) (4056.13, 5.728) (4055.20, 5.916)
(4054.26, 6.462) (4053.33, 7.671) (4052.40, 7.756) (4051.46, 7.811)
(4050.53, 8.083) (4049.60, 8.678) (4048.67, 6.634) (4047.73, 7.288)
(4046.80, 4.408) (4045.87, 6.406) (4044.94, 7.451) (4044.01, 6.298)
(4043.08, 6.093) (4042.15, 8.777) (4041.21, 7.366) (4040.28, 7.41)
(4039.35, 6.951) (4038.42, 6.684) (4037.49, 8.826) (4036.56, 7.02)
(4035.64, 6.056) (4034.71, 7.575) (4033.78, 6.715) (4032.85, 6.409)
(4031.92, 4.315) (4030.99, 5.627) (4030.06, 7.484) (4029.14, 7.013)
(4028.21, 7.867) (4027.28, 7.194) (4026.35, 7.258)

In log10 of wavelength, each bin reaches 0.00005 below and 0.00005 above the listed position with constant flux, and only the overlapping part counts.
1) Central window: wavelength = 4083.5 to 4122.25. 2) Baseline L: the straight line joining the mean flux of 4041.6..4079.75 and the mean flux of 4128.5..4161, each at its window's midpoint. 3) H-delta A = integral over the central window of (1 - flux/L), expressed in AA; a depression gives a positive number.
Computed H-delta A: 2.1 AA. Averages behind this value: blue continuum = 6.91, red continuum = 7.22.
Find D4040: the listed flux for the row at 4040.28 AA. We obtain 7.41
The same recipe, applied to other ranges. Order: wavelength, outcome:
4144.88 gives 7.47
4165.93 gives 6.563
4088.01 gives 5.168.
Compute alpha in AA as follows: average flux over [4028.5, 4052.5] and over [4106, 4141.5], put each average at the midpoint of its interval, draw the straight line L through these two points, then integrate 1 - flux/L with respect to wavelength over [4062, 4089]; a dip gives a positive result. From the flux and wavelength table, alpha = 1.3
